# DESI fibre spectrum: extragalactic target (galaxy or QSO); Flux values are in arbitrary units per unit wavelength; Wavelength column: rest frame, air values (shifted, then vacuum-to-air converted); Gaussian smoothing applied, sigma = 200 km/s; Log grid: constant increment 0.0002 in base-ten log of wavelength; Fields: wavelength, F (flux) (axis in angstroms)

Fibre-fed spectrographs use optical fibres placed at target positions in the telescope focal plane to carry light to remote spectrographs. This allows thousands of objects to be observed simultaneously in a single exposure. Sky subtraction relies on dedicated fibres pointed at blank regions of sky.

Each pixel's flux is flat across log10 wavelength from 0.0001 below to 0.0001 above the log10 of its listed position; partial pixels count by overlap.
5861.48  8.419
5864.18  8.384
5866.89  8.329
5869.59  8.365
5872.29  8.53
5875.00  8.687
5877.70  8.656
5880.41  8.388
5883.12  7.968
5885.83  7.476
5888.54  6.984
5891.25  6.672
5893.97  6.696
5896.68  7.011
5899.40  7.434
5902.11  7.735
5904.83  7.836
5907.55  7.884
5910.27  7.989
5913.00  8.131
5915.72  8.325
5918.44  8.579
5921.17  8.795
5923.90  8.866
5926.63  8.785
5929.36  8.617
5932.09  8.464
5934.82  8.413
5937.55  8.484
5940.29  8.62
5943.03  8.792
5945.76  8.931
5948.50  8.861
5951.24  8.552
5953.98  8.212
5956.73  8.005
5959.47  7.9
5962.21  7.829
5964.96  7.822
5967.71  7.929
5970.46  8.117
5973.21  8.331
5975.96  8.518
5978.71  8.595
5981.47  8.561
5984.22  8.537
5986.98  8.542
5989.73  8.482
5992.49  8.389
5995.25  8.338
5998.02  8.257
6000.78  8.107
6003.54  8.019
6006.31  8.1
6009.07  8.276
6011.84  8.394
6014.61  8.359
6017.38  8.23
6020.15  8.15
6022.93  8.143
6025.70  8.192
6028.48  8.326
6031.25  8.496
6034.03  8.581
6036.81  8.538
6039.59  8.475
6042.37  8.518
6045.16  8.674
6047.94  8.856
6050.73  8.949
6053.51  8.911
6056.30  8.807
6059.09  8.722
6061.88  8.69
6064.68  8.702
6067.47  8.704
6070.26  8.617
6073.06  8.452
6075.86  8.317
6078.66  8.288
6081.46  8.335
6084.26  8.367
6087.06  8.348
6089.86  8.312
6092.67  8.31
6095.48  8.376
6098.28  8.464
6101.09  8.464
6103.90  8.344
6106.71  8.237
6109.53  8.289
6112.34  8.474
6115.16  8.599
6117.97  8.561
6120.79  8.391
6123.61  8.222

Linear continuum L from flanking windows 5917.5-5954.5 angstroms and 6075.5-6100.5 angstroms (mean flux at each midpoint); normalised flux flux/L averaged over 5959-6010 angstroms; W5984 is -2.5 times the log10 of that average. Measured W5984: 0.04 mag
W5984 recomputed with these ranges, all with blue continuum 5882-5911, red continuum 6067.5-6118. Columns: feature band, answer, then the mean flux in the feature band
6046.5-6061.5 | -0.081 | 8.84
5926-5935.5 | -0.132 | 8.57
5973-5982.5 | -0.093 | 8.52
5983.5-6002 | -0.064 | 8.37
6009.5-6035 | -0.035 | 8.31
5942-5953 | -0.146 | 8.77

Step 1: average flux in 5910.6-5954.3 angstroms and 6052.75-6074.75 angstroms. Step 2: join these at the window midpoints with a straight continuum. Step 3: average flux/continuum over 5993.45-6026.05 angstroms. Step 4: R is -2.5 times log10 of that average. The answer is 0.055 mag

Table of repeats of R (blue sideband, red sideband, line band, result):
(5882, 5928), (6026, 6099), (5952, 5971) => 0.014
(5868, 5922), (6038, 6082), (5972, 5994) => -0.027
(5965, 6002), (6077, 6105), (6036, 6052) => -0.040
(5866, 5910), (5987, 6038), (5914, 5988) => -0.052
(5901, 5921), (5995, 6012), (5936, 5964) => -0.034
